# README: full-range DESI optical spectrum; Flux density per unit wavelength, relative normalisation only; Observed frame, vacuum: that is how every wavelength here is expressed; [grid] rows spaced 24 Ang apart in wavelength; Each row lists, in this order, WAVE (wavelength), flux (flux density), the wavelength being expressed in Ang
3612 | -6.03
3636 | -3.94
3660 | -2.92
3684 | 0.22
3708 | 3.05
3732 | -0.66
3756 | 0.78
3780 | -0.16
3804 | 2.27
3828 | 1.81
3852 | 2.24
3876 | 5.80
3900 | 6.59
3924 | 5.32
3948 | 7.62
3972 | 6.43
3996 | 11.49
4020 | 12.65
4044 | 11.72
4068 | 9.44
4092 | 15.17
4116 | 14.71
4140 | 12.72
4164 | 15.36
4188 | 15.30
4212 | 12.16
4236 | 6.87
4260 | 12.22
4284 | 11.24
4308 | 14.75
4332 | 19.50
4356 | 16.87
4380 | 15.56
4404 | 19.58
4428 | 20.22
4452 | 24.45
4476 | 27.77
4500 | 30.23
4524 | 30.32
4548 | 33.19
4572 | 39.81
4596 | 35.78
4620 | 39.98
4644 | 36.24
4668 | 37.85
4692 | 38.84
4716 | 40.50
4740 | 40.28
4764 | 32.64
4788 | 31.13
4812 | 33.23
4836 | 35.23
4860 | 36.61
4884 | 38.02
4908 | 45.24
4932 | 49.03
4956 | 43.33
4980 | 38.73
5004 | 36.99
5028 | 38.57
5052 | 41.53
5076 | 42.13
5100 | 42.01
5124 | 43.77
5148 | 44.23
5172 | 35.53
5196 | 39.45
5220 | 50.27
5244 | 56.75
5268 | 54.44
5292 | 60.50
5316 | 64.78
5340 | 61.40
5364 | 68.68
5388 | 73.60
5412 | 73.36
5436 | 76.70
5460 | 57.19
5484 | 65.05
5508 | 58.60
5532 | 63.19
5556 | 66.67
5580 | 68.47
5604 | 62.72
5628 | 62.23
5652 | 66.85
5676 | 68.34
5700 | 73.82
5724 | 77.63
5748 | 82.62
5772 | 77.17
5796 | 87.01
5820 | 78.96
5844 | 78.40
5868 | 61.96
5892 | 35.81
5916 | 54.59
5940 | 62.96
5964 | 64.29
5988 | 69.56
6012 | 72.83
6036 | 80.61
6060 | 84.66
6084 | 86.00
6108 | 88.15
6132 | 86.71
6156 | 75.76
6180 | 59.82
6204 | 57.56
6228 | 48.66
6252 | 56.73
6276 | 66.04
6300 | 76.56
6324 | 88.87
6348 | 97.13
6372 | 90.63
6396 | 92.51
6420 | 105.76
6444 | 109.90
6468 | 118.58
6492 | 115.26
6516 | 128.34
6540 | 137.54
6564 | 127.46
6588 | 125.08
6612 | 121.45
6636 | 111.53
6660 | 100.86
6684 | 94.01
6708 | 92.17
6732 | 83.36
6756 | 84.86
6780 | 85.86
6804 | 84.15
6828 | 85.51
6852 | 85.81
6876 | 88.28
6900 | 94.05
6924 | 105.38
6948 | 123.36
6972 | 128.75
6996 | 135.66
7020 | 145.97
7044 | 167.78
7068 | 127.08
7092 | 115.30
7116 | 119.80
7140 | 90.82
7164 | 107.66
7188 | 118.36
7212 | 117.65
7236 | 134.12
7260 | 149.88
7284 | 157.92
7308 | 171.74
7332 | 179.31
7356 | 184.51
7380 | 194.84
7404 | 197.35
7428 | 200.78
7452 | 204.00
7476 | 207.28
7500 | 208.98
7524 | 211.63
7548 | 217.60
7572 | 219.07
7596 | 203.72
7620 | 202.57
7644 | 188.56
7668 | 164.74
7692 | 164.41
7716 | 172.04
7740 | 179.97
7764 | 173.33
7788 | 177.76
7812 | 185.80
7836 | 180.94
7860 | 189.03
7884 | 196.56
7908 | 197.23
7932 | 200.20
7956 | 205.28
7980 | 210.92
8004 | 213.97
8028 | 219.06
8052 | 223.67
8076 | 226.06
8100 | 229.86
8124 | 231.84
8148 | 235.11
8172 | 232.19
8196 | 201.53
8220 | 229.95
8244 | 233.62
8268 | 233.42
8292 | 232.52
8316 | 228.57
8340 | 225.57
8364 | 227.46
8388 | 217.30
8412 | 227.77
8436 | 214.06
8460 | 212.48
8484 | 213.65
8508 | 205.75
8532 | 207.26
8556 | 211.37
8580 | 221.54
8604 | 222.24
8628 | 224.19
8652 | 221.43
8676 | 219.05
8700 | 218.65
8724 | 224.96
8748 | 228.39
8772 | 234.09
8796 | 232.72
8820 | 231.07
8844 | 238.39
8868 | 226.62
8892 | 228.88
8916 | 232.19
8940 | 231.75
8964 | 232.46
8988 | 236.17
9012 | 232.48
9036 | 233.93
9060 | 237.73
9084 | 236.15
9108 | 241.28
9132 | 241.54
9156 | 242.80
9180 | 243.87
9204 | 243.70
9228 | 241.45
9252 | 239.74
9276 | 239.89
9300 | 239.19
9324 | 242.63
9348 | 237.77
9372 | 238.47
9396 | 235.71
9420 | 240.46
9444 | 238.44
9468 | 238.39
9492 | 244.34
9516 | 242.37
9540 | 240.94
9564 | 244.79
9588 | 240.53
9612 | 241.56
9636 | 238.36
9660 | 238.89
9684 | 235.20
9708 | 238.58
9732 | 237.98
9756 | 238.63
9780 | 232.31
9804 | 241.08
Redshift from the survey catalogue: 0.000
